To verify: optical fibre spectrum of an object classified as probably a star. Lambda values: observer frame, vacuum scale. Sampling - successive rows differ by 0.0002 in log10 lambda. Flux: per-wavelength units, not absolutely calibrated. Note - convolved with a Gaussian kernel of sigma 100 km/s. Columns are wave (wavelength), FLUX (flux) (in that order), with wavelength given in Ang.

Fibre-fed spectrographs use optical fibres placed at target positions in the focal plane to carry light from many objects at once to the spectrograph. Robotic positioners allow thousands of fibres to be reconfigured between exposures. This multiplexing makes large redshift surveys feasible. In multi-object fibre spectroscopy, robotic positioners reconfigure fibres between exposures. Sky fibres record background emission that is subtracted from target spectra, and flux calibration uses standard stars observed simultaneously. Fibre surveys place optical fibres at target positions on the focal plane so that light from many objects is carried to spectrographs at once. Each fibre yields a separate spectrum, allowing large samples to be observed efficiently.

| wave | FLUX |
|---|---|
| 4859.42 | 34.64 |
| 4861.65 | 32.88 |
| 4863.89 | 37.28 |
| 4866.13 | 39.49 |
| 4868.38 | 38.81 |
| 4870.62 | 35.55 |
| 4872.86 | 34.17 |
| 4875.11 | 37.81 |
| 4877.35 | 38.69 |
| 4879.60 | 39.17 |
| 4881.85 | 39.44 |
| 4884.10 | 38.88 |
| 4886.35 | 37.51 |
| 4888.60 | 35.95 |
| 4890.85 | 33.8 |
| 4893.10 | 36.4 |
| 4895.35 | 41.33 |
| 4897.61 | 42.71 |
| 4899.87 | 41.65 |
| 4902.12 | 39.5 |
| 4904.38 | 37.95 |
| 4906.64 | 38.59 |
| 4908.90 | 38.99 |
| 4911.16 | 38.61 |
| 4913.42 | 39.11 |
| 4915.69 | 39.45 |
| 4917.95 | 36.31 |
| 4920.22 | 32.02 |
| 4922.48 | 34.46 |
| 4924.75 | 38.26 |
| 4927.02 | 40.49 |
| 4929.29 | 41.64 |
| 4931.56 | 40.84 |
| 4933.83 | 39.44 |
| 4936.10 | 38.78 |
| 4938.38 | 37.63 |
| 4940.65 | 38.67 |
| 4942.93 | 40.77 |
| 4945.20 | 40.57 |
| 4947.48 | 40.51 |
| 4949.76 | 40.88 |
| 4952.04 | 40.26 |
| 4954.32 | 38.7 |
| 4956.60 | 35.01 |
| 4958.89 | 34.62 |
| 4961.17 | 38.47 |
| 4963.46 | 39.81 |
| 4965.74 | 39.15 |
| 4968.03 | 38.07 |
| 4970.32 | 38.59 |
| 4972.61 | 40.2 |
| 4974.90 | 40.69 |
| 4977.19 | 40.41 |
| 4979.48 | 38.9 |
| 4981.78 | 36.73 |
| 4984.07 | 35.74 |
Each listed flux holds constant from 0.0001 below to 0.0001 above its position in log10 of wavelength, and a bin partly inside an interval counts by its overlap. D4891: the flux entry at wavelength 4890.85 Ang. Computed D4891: 33.8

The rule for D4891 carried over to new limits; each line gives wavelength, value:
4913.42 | 39.11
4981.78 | 36.73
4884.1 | 38.88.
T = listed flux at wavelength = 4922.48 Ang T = 34.46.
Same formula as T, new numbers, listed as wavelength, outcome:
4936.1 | 38.78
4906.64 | 38.59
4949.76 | 40.88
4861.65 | 32.88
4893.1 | 36.4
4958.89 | 34.62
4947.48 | 40.51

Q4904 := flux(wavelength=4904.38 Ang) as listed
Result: 37.95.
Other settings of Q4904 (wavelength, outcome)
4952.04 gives 40.26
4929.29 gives 41.64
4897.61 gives 42.71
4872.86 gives 34.17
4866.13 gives 39.49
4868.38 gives 38.81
